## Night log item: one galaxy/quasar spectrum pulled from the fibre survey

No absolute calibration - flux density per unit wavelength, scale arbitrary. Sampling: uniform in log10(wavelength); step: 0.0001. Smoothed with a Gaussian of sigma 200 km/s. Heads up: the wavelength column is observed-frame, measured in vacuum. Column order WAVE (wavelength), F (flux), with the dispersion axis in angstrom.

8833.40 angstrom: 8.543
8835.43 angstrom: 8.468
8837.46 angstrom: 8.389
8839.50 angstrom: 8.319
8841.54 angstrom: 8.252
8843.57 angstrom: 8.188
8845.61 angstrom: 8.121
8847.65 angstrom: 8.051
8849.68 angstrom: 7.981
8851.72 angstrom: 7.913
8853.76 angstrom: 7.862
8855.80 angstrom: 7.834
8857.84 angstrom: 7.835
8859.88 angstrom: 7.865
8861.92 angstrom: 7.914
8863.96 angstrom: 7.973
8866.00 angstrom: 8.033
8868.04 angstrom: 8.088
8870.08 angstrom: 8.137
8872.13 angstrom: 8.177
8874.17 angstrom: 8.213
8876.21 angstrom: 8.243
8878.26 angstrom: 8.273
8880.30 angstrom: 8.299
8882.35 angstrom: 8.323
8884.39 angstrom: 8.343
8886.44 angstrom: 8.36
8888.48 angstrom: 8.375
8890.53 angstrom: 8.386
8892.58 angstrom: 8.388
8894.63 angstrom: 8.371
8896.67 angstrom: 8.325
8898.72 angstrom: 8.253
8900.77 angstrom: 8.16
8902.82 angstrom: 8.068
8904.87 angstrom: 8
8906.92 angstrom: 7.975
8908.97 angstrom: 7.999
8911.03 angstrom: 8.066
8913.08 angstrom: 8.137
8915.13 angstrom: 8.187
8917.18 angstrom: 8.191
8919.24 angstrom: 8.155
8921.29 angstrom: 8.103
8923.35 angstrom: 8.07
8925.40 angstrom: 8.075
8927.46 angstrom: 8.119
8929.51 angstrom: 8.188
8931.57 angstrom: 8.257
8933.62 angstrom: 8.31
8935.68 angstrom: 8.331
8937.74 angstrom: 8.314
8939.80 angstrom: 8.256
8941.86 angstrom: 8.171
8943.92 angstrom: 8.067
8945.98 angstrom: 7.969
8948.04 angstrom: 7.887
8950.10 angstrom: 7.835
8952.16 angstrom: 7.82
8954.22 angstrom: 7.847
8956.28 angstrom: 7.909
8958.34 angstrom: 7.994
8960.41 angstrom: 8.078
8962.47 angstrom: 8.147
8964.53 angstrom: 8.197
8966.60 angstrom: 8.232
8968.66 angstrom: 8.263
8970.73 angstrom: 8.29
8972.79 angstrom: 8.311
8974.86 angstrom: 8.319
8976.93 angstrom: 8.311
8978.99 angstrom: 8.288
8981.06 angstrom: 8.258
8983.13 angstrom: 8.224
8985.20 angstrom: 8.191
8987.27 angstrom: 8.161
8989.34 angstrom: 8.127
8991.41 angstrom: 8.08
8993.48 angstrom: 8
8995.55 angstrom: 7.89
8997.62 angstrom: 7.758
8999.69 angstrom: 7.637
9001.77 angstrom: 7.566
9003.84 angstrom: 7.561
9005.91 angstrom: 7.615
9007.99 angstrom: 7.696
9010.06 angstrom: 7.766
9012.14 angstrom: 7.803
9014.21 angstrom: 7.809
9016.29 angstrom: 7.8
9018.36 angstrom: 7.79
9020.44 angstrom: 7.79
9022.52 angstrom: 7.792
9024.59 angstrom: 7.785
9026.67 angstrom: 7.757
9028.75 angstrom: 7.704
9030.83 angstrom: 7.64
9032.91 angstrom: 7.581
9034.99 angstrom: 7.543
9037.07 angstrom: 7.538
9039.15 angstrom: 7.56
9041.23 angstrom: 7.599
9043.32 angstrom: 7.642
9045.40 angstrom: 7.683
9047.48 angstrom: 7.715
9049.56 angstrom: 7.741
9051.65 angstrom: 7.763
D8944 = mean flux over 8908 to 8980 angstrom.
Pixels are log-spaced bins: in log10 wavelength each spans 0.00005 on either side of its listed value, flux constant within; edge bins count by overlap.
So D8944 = 8.13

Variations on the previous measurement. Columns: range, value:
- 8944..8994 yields 8.11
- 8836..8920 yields 8.15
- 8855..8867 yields 7.91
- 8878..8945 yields 8.21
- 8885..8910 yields 8.22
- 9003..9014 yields 7.7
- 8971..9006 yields 8.03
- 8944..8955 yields 7.89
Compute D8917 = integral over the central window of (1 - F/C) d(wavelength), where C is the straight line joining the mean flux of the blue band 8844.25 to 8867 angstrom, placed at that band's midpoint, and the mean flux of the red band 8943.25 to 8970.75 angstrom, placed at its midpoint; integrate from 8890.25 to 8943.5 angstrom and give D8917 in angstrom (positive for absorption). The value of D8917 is -1.2 angstrom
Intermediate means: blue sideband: 7.95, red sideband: 8.03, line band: 8.18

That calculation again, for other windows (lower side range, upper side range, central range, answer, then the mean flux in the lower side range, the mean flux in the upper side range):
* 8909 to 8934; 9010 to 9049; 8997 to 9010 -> 0.3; 8.14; 7.7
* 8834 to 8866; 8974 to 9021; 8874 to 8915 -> -1.0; 8.07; 7.93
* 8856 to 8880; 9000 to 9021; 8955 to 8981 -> -1.2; 8.07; 7.71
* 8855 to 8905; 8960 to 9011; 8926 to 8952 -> -0.1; 8.17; 8.04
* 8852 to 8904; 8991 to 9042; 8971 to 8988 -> -0.9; 8.16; 7.72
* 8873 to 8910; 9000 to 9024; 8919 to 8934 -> -0.1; 8.24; 7.73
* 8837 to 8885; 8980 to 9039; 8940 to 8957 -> 0.0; 8.1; 7.81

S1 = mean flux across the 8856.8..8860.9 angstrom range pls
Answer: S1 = 7.85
